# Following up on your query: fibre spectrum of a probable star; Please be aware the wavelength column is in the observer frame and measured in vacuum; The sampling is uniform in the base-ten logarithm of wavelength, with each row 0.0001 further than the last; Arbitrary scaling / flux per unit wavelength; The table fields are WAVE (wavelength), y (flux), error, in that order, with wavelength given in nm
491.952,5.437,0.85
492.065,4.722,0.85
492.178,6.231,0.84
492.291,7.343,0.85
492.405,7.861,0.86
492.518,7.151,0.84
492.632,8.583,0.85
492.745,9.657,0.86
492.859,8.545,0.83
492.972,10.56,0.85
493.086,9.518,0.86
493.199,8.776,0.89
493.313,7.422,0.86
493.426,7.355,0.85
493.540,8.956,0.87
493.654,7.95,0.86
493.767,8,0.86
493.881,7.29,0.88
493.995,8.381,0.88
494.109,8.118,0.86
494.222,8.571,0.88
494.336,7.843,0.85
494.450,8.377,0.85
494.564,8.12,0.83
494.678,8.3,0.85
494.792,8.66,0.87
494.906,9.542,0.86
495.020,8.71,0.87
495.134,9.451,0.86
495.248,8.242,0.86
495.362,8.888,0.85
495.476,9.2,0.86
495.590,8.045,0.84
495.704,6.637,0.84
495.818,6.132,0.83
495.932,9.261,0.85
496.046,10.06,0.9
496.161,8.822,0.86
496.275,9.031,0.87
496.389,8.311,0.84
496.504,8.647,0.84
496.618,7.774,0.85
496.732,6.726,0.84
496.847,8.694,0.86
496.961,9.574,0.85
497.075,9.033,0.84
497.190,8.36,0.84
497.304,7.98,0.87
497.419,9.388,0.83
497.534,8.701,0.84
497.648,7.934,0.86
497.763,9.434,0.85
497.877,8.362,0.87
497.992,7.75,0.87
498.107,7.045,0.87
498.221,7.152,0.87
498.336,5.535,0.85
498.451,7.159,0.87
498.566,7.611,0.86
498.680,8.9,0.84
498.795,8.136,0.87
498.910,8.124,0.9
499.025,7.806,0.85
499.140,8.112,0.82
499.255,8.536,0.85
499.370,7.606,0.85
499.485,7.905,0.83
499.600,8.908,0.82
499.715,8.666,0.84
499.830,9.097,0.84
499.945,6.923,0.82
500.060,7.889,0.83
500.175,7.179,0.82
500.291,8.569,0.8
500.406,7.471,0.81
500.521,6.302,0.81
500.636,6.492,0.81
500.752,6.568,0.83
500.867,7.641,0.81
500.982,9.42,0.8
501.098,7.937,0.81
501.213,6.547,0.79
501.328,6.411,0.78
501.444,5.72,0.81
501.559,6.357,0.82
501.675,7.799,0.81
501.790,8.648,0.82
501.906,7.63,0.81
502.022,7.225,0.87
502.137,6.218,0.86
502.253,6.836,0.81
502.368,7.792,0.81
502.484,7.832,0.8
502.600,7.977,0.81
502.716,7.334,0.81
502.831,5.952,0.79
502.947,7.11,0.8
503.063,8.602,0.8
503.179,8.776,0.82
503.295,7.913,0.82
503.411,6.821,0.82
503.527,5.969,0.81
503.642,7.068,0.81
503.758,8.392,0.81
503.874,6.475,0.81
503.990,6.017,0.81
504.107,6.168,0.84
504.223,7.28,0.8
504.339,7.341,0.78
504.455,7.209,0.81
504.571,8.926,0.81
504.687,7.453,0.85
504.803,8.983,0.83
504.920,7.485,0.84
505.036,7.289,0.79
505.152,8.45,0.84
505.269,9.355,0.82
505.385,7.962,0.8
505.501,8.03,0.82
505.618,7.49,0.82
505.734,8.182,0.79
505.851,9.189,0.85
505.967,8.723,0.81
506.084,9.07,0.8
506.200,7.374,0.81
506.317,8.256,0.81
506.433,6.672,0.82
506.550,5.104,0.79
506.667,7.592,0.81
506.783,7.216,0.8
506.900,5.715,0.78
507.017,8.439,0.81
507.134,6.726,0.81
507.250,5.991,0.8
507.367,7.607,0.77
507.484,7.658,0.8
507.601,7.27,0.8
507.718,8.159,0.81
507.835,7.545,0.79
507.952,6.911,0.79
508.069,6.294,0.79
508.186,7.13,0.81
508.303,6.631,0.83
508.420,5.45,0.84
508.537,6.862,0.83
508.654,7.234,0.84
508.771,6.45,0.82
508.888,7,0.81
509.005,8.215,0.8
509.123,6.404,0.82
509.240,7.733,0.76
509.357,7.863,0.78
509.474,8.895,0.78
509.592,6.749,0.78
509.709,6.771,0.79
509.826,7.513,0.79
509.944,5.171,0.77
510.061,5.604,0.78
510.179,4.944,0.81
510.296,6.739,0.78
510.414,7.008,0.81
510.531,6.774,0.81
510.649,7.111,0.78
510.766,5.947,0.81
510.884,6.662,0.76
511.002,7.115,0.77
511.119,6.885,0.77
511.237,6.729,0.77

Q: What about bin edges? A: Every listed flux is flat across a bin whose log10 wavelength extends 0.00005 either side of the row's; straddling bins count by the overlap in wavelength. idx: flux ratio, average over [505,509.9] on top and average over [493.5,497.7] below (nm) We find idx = 0.88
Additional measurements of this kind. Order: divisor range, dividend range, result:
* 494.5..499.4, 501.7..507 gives 0.91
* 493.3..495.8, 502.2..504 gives 0.89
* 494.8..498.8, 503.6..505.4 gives 0.92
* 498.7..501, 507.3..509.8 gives 0.91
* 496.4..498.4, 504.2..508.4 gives 0.93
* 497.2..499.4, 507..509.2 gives 0.88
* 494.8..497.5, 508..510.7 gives 0.80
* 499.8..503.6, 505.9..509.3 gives 0.97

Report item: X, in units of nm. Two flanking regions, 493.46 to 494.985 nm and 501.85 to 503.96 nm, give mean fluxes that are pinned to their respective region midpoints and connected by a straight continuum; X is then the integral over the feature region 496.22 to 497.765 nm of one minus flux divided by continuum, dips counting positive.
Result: -0.10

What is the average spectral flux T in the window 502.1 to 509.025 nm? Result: 7.38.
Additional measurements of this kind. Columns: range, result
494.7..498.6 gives 8.29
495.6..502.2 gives 7.86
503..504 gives 7.4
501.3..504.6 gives 7.23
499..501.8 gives 7.6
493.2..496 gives 8.25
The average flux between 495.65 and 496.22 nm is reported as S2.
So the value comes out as 8.19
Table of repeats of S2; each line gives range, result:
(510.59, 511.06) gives 6.7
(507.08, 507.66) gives 7.06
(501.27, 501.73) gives 6.56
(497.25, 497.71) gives 8.5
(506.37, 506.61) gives 5.95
